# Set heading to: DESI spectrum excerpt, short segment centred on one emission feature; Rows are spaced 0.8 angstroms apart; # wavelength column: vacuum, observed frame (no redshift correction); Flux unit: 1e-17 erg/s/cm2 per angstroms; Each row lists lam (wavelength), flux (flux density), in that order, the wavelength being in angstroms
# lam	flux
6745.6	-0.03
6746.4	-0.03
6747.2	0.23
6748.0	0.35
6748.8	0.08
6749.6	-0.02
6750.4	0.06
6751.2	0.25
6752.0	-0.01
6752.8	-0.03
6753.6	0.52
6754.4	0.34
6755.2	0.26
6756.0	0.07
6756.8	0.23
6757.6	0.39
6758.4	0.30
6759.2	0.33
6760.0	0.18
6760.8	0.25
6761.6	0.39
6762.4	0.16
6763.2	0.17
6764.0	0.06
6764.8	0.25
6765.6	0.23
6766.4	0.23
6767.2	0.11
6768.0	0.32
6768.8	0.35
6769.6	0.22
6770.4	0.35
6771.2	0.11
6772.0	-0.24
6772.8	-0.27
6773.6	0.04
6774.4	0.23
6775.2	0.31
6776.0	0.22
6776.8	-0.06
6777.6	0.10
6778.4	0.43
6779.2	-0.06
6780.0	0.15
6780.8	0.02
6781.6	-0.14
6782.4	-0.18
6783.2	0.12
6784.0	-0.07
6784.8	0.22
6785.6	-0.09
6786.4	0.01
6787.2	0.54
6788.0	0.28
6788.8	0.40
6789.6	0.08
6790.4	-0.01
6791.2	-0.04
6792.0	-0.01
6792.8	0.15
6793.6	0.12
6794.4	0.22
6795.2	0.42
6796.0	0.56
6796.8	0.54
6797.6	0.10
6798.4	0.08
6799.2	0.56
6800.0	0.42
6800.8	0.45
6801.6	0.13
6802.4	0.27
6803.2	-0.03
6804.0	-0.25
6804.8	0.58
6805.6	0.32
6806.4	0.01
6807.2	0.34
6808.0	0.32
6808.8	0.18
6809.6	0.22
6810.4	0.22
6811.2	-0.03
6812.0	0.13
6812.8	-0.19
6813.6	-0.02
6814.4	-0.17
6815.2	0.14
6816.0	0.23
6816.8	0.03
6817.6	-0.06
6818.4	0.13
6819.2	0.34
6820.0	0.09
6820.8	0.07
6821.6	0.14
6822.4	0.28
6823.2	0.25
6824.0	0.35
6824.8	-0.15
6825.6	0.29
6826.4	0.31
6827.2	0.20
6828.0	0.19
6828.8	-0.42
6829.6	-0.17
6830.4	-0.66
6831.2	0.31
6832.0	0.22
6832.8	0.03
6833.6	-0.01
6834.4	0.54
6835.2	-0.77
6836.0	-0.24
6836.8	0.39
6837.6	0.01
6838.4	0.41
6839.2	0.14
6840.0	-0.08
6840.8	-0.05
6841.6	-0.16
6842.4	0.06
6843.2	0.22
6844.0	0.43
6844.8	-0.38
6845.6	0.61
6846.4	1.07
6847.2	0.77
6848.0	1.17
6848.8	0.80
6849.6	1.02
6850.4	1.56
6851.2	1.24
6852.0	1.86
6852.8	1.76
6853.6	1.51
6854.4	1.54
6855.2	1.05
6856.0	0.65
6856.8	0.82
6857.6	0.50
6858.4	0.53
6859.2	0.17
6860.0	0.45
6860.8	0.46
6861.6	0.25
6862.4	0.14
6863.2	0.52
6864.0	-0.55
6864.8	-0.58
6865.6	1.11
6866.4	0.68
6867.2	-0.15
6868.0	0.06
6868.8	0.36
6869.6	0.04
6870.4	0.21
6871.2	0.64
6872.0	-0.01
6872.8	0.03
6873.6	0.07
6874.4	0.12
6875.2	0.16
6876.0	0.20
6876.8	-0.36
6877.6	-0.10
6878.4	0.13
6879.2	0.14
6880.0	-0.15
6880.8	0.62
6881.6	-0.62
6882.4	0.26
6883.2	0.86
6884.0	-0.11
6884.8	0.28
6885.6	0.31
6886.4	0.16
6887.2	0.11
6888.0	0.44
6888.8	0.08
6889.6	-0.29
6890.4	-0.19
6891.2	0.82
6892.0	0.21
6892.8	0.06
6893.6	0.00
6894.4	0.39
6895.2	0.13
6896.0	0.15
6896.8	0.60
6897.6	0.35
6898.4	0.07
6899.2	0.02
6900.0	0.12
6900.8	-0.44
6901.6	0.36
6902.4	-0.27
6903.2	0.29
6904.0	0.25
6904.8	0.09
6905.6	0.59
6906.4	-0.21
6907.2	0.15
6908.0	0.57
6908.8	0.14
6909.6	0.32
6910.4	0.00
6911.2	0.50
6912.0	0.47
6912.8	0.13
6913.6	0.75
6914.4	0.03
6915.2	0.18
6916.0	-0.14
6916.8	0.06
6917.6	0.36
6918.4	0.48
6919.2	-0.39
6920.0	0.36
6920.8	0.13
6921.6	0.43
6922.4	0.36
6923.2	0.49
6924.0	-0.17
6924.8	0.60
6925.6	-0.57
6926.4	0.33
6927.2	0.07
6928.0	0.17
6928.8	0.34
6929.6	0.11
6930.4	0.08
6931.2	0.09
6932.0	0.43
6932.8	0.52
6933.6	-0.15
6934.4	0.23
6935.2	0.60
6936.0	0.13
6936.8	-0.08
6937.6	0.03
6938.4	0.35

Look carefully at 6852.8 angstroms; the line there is [O II]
